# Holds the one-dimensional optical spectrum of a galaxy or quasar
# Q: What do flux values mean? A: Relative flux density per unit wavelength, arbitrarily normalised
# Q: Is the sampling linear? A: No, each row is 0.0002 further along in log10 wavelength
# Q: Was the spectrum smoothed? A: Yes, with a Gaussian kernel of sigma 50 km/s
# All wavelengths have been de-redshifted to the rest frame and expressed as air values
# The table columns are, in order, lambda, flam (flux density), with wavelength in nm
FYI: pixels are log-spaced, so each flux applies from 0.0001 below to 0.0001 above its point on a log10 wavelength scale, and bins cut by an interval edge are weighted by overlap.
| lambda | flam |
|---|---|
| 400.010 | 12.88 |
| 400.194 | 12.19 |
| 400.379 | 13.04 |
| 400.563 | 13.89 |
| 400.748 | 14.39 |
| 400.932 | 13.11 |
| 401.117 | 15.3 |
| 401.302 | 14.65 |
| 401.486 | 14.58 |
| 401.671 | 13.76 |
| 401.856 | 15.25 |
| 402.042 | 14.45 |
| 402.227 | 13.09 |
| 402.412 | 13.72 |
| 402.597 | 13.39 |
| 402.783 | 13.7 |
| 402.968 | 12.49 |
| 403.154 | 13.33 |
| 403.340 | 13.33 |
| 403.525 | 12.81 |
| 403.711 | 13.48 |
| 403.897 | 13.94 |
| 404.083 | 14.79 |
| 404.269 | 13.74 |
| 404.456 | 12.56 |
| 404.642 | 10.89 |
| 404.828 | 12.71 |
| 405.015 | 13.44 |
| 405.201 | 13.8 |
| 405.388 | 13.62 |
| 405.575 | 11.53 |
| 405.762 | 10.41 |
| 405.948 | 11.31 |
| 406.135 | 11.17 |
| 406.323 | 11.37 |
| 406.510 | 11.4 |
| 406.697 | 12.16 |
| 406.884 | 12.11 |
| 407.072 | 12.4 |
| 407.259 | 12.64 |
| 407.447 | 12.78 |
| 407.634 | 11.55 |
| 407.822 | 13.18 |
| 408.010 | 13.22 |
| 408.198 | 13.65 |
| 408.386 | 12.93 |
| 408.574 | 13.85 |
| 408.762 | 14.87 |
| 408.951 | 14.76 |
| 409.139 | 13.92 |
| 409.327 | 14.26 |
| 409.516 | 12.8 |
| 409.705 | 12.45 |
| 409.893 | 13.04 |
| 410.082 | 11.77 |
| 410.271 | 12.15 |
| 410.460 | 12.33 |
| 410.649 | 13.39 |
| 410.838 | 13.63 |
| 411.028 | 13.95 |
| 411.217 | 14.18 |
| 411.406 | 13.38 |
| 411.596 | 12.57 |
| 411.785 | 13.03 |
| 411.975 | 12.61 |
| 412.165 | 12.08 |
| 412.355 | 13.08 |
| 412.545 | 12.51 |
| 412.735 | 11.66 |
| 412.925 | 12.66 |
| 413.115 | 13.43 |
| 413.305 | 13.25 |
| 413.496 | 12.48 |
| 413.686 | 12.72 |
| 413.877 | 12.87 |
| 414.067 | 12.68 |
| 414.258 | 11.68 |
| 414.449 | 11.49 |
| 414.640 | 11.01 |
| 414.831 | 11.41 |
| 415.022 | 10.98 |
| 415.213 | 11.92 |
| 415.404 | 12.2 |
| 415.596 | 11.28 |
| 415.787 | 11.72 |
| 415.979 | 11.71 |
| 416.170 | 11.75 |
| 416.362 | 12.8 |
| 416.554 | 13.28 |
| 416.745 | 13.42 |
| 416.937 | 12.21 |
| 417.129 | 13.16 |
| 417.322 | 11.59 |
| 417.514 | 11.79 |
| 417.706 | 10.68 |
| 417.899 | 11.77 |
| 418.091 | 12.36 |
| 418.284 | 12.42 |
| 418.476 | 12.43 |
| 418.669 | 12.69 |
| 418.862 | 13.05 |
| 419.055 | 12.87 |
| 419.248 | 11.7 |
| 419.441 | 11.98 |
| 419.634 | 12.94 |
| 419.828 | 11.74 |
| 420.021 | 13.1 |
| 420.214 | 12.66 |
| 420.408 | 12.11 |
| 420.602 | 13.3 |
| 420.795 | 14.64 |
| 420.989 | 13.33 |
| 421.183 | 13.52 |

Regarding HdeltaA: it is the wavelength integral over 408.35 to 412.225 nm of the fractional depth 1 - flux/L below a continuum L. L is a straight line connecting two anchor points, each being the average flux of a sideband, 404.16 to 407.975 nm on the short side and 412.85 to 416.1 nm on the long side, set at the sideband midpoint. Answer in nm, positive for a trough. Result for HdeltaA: -0.34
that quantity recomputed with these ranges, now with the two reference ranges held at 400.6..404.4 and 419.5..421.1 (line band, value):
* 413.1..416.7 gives 0.300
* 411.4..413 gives 0.094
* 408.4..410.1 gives -0.008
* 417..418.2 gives 0.109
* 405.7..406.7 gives 0.176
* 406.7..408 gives 0.108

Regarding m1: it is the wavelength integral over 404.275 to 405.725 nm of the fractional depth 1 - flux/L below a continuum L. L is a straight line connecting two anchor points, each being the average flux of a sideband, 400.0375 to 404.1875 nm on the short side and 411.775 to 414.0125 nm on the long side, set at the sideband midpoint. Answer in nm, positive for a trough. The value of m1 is 0.09 nm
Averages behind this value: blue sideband 13.7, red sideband 12.7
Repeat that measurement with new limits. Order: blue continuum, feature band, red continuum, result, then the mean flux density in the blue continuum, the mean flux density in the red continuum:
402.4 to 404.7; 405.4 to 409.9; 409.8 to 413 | 0.124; 13.3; 12.8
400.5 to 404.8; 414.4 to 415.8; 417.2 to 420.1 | 0.116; 13.7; 12.2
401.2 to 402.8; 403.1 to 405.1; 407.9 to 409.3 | 0.121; 14.1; 13.9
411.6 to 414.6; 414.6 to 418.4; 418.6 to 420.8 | 0.181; 12.5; 12.7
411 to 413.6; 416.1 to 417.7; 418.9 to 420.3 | 0.027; 12.9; 12.5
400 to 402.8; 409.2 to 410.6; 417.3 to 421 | 0.048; 13.9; 12.5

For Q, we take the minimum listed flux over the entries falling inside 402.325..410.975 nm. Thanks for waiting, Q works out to 10.41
